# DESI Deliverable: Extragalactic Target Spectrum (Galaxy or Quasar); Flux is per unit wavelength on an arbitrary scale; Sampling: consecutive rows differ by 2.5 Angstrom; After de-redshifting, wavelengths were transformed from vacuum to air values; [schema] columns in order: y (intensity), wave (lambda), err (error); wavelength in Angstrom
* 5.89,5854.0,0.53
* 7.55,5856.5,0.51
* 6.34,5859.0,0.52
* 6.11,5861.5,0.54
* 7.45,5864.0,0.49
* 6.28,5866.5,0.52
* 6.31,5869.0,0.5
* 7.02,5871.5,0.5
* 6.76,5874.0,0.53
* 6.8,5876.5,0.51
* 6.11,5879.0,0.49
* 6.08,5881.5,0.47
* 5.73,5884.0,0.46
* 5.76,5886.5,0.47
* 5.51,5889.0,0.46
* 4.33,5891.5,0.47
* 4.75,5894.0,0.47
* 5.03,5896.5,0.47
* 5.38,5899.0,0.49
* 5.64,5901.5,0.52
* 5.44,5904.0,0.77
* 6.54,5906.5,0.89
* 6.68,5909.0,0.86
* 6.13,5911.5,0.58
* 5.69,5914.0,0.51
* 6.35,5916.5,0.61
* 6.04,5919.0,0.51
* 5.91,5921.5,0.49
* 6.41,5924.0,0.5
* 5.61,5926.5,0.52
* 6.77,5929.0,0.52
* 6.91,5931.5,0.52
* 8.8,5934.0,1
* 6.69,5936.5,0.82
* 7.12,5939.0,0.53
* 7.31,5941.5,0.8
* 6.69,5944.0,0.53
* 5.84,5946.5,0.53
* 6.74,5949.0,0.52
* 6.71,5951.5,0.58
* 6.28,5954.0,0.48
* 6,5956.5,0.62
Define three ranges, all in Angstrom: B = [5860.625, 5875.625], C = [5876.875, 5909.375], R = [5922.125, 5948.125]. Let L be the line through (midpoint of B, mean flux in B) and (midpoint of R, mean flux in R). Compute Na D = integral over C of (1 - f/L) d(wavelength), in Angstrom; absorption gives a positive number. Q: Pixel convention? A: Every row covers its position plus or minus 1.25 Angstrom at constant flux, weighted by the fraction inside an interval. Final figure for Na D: 5.3 Angstrom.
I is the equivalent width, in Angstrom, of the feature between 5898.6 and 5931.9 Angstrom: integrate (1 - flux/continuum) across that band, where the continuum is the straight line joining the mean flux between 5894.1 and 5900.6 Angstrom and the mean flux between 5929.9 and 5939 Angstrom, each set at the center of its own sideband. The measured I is 0.5 Angstrom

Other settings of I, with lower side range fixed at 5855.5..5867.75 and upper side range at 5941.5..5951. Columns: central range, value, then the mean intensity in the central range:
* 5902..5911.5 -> 0.7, 6.16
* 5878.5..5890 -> 1.5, 5.83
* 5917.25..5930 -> 0.9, 6.14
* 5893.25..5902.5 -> 2.0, 5.21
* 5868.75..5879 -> 0.0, 6.69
